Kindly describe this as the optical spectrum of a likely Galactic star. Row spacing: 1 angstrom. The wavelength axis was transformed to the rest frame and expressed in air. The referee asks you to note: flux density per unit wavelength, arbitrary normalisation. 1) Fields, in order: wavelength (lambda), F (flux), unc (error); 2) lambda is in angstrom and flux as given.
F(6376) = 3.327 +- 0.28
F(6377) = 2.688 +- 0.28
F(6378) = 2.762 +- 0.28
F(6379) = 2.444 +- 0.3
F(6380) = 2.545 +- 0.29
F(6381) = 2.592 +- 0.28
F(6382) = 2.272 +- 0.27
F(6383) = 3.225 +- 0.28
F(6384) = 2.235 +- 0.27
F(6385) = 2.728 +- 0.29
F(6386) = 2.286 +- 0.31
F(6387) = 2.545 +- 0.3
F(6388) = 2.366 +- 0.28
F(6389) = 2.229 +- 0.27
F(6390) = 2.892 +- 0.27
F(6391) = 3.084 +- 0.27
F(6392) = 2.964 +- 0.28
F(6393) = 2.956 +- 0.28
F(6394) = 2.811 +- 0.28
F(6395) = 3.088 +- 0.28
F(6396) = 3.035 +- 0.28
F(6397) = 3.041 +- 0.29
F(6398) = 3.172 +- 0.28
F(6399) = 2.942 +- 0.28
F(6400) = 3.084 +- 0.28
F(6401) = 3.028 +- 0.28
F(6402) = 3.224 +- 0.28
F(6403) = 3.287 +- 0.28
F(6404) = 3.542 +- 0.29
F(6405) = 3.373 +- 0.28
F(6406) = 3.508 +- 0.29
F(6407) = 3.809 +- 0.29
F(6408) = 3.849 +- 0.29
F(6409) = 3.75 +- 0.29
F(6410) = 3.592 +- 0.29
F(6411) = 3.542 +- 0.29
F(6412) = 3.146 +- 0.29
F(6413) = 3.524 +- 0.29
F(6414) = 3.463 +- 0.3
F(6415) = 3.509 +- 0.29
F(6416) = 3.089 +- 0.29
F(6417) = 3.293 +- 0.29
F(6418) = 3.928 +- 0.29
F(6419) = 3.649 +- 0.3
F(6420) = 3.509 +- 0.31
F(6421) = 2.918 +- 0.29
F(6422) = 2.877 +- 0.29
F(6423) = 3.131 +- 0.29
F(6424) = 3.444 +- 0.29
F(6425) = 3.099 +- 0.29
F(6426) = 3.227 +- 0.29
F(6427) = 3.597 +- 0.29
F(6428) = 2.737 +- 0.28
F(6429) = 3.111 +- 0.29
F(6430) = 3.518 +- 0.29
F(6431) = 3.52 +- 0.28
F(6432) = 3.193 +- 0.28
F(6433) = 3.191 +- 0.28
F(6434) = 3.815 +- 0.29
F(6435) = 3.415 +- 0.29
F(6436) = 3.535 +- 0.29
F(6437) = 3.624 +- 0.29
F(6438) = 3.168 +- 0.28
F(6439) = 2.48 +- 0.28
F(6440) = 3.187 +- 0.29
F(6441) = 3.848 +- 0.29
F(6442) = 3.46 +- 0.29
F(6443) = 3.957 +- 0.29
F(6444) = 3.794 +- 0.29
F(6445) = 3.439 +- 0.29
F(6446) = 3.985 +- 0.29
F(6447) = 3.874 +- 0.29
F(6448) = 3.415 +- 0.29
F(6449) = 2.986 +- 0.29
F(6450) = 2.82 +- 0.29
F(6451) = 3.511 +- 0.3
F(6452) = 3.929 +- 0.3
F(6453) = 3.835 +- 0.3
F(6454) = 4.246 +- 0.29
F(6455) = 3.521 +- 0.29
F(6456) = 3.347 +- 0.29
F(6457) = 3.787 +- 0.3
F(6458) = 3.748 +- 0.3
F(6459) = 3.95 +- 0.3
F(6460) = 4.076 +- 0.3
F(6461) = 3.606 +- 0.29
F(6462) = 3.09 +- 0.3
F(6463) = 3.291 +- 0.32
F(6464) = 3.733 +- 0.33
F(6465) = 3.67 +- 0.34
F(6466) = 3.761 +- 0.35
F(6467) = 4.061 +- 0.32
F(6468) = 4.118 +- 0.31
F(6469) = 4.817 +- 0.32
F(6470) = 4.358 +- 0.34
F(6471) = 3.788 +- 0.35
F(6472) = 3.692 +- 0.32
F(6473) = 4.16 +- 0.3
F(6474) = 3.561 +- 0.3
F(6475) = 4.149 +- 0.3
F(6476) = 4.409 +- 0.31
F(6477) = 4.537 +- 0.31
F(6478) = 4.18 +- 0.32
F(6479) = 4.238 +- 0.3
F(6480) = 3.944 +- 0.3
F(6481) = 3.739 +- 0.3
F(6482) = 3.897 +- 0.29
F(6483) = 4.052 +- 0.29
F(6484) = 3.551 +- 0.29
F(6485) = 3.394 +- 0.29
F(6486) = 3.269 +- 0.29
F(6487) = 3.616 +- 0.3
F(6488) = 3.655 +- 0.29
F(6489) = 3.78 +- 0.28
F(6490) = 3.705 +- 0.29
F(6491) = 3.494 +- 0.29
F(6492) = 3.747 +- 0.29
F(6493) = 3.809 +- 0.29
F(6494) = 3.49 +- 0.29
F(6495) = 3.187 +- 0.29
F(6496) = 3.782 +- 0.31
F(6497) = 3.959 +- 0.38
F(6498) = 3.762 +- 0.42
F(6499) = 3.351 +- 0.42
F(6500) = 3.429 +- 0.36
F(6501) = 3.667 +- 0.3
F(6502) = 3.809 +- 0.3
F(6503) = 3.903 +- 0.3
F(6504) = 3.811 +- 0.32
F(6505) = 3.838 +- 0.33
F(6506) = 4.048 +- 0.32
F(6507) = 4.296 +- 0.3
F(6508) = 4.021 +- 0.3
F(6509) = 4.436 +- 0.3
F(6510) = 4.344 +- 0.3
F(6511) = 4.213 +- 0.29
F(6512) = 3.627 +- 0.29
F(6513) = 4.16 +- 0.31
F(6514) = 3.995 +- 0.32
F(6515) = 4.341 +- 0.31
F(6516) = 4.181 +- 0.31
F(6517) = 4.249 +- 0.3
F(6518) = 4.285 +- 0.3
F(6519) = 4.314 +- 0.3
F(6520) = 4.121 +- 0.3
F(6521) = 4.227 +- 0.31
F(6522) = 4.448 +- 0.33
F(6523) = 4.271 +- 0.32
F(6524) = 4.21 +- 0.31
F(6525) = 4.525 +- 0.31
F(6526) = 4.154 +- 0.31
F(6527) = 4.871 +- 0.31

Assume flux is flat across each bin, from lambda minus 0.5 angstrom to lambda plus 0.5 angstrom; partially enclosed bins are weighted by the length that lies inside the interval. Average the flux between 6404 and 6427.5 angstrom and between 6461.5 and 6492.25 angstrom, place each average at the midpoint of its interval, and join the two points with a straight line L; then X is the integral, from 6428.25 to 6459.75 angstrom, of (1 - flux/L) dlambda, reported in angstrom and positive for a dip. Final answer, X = 0.9 angstrom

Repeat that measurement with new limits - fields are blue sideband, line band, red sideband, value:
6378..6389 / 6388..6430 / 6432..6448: -3.9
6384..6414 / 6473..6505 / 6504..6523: 1.3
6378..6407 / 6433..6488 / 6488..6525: -3.1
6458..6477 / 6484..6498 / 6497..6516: 1.2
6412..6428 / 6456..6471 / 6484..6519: -1.0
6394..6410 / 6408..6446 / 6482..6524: 0.6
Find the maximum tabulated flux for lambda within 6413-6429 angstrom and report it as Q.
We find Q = 3.928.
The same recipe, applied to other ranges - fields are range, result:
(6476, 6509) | 4.537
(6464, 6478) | 4.817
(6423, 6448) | 3.985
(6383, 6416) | 3.849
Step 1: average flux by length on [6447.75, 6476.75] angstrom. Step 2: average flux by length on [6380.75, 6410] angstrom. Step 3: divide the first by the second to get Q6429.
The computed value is 1.3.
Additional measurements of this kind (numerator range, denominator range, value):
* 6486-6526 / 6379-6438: 1.25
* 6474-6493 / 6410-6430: 1.16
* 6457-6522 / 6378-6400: 1.42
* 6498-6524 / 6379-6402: 1.46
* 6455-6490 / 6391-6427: 1.17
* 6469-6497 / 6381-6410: 1.27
